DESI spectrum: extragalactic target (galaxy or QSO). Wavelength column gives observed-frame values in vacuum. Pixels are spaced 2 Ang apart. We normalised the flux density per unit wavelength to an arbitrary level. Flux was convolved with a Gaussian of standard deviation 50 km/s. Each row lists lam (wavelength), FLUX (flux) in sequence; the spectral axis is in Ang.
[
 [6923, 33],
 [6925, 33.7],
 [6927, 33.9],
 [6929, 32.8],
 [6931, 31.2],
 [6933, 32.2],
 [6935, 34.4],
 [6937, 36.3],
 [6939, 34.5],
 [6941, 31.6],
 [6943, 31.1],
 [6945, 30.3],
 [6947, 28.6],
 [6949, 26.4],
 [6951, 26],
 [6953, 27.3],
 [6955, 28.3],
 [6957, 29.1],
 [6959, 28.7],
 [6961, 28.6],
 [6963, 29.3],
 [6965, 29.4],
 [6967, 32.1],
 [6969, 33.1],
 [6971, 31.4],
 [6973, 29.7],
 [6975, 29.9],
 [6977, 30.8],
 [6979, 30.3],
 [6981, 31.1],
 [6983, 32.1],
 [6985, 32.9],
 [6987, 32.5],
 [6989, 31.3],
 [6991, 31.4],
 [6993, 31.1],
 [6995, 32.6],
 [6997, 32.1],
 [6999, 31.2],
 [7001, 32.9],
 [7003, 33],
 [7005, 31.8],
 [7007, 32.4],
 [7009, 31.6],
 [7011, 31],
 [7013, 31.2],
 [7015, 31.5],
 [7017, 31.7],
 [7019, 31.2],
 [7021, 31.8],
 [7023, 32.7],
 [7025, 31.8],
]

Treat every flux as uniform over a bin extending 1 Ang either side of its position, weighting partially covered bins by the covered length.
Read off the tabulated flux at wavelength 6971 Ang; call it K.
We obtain 31.4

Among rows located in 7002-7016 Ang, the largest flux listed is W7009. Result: 33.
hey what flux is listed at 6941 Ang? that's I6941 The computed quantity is 31.6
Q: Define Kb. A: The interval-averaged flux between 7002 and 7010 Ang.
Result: 32.2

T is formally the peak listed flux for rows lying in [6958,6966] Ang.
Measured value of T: 29.4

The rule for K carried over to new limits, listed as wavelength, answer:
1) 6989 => 31.3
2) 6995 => 32.6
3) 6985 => 32.9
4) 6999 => 31.2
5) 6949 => 26.4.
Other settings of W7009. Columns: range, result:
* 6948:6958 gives 29.1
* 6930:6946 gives 36.3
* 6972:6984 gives 32.1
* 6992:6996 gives 32.6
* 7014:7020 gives 31.7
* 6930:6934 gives 32.2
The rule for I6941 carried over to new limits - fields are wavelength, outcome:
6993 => 31.1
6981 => 31.1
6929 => 32.8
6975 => 29.9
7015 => 31.5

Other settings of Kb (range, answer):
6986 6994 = 31.6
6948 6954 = 26.6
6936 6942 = 34.1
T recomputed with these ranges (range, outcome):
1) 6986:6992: 32.5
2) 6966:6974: 33.1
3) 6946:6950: 28.6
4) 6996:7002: 32.9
